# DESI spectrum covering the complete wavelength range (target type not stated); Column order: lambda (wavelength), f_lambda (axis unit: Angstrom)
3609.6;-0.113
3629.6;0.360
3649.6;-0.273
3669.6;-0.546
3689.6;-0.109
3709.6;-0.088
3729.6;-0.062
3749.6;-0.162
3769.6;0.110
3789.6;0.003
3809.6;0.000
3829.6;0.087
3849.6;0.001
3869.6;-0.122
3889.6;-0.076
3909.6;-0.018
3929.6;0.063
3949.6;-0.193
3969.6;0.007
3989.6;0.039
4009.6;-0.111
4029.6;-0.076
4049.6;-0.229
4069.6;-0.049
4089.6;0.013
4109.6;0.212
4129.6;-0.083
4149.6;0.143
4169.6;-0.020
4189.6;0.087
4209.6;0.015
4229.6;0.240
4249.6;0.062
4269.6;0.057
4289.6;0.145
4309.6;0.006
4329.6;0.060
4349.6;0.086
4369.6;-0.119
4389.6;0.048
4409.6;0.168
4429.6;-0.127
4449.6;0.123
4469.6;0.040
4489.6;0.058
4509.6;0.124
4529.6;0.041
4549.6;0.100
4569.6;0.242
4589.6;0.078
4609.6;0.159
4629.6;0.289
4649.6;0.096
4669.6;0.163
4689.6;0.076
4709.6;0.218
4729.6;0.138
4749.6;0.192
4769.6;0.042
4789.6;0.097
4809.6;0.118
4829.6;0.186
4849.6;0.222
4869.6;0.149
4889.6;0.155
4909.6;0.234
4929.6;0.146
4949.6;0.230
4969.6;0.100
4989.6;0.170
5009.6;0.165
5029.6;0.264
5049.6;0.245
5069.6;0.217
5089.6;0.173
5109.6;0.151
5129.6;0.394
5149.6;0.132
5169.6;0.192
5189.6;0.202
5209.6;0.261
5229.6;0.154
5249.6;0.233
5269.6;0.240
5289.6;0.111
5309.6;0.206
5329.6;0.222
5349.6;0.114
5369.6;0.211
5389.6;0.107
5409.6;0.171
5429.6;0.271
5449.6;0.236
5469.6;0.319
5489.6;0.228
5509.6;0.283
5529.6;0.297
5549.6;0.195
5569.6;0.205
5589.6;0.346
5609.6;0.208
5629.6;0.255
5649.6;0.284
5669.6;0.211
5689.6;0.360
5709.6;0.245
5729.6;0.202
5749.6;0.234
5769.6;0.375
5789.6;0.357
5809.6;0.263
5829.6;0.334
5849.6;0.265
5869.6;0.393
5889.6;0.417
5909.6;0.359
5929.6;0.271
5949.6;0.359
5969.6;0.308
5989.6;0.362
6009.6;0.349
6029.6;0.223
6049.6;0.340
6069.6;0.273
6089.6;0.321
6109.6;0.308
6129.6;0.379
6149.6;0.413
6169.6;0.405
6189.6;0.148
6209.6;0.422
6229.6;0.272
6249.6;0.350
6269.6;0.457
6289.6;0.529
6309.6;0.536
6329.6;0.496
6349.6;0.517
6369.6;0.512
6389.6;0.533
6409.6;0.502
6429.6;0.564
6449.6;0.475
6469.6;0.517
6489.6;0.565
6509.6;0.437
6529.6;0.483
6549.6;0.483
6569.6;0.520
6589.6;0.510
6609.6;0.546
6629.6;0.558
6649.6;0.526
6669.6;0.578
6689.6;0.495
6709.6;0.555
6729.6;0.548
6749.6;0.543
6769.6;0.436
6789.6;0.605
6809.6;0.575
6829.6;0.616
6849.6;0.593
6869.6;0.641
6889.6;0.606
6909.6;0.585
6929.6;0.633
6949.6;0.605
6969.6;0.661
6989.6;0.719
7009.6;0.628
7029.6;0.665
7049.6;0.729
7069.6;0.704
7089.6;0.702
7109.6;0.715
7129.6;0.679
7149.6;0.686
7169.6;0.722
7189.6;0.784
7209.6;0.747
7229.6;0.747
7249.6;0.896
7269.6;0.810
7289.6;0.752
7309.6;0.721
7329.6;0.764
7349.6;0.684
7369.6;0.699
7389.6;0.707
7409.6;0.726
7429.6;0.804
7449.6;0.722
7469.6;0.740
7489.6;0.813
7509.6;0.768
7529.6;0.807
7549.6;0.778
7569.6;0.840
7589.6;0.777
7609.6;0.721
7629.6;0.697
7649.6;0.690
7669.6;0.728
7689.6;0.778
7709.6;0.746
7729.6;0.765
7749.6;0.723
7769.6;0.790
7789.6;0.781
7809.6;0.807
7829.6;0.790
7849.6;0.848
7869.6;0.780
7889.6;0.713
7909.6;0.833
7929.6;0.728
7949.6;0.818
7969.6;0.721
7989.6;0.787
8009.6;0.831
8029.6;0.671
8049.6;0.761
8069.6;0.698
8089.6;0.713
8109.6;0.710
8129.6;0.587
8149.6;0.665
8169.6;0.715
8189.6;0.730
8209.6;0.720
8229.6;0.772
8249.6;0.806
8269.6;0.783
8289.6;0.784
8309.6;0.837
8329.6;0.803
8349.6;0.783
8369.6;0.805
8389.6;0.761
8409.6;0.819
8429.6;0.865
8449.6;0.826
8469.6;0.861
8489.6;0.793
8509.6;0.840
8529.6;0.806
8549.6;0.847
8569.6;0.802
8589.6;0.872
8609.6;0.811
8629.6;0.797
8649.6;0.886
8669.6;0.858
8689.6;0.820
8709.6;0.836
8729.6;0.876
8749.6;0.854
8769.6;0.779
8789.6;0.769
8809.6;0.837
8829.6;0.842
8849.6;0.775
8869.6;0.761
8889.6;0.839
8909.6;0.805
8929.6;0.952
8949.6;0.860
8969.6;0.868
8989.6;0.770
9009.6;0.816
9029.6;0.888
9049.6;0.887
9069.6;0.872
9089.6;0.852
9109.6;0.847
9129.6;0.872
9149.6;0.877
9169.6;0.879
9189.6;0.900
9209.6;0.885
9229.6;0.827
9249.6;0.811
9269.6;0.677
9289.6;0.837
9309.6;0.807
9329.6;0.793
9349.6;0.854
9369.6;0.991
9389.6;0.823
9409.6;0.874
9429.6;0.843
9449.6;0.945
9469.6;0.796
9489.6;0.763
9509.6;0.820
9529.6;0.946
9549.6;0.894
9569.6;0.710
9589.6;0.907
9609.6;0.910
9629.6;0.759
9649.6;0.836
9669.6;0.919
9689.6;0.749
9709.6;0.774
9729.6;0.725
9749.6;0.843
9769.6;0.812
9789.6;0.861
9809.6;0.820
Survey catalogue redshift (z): 0.57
